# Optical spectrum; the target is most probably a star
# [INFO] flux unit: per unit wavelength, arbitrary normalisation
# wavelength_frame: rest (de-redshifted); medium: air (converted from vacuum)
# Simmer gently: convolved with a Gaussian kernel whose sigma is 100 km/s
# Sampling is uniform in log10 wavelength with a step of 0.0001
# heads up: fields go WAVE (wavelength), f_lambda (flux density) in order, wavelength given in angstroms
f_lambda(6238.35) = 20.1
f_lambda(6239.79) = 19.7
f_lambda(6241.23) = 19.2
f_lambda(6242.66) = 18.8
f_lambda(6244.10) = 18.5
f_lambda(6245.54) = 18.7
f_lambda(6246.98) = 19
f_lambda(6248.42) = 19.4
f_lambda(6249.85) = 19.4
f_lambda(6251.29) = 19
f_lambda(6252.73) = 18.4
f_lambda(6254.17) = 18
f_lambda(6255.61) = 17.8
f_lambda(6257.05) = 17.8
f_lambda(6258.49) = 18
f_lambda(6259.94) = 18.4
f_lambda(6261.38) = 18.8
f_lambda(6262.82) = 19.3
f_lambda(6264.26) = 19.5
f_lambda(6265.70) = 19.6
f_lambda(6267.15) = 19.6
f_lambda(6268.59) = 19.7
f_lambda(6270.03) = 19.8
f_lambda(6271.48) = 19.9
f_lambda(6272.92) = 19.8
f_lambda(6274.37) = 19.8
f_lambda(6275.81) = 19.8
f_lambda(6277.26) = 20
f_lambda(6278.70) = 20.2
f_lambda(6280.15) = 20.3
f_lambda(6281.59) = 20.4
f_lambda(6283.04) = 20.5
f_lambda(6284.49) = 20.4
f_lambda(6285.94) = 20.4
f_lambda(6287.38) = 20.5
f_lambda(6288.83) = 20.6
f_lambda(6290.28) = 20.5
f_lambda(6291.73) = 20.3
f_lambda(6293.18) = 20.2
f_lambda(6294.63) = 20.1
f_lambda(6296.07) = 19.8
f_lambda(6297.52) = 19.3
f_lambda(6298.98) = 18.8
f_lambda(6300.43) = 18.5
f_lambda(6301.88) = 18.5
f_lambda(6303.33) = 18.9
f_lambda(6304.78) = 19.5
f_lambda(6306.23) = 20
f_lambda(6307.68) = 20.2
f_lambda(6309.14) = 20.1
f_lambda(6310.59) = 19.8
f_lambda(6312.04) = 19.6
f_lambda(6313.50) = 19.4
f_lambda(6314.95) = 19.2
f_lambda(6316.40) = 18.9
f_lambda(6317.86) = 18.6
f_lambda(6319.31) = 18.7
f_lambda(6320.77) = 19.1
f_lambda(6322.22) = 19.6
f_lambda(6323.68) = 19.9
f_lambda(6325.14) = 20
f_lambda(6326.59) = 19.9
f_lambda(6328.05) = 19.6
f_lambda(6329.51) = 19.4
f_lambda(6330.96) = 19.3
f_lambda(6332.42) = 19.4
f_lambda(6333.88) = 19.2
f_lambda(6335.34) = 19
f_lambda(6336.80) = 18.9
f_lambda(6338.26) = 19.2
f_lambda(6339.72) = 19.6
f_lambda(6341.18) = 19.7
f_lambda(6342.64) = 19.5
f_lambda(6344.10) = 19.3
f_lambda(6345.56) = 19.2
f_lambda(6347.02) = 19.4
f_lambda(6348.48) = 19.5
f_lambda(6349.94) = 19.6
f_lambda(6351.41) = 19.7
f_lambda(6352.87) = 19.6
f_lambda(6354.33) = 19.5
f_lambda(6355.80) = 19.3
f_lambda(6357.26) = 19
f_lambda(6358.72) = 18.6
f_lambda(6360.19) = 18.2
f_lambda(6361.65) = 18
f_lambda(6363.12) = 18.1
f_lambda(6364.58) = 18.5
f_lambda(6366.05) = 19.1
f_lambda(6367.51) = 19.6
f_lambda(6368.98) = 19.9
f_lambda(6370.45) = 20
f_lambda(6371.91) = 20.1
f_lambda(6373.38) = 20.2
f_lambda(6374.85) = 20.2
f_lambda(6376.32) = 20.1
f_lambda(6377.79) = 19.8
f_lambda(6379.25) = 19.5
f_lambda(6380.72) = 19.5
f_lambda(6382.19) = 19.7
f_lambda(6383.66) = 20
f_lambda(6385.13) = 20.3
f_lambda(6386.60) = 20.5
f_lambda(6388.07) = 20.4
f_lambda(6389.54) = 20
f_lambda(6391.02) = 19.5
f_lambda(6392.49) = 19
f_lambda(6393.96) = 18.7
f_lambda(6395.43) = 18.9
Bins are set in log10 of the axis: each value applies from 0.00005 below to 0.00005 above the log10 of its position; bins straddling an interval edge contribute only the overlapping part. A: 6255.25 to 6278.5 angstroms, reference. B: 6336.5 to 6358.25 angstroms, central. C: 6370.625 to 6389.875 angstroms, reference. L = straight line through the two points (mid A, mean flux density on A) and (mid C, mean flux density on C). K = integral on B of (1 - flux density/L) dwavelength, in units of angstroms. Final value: 0.4 angstroms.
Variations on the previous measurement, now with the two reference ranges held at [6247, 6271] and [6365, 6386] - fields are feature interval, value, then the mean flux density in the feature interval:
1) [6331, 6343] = 0.1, 19.3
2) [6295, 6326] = -0.1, 19.4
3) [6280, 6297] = -1.0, 20.3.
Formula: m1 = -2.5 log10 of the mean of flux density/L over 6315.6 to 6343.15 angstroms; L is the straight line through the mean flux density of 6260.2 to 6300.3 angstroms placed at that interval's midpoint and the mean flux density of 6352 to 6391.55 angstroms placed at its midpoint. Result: 0.02 mag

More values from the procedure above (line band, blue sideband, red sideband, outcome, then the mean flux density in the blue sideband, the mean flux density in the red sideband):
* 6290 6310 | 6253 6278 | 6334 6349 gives -0.02 mag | 19.1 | 19.3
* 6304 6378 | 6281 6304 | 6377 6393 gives 0.02 mag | 19.8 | 19.8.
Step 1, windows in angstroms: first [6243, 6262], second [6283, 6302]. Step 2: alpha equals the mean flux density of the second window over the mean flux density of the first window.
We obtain 1.07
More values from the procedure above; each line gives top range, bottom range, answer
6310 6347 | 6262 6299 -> 0.97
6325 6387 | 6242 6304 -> 1.00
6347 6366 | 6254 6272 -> 1.00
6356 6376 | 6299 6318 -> 0.99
